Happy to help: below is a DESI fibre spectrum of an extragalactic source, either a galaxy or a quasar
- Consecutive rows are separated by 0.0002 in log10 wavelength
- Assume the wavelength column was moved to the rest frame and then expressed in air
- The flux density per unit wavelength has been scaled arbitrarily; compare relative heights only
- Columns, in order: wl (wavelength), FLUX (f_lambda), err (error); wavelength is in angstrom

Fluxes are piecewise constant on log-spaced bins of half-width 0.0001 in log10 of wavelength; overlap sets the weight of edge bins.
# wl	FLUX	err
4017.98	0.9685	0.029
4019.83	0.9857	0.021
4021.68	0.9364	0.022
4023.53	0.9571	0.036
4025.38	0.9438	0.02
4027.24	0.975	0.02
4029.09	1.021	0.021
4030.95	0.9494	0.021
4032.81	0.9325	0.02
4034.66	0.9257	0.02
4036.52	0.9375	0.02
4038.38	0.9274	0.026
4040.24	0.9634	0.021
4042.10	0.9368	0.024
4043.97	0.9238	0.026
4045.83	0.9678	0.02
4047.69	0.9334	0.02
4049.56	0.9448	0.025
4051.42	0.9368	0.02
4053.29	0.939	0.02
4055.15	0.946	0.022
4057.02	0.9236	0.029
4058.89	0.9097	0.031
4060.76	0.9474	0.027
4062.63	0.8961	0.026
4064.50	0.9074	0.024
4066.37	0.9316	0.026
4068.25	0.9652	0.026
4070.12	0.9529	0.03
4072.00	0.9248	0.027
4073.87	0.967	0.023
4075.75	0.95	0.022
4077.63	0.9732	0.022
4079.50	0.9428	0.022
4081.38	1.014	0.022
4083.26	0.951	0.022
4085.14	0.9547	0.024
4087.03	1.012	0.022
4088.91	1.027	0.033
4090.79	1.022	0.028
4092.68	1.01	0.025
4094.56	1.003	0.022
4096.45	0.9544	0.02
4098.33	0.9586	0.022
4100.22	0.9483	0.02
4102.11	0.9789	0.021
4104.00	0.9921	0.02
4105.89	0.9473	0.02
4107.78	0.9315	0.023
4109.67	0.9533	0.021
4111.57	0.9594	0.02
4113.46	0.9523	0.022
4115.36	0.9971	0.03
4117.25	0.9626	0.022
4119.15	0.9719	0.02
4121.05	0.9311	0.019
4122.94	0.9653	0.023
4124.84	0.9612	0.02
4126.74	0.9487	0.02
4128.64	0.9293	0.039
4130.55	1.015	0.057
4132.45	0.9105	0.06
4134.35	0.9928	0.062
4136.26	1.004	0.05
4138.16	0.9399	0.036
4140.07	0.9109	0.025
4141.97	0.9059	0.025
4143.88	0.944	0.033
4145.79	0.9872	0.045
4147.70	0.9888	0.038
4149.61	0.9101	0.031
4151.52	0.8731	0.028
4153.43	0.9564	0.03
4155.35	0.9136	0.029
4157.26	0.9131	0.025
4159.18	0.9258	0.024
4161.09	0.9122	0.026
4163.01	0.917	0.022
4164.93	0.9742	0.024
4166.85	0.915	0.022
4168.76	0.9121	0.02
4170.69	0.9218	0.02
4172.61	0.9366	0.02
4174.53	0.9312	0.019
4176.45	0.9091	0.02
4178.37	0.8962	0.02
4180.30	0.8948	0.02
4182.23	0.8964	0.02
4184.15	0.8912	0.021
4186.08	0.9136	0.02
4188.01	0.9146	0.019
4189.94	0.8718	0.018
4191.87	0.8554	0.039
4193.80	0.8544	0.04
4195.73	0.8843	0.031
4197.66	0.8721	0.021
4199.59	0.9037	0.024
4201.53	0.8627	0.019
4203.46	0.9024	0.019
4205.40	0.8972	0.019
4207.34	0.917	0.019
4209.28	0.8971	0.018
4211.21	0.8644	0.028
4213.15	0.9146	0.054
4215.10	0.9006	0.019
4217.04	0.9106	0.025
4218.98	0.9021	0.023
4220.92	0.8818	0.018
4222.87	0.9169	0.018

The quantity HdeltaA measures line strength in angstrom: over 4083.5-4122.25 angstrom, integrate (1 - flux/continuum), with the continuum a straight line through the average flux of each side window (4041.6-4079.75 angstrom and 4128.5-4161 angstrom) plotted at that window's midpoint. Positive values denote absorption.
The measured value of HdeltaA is -1.34 angstrom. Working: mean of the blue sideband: 0.939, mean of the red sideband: 0.942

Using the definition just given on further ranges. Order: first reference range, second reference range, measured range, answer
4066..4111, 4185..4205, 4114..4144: -0.6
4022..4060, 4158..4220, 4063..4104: -1.6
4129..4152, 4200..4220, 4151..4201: 0.9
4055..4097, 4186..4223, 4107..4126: -0.4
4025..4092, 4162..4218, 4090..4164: -2.2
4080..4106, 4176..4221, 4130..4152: -0.2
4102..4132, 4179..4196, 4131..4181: -0.7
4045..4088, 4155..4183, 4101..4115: -0.4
